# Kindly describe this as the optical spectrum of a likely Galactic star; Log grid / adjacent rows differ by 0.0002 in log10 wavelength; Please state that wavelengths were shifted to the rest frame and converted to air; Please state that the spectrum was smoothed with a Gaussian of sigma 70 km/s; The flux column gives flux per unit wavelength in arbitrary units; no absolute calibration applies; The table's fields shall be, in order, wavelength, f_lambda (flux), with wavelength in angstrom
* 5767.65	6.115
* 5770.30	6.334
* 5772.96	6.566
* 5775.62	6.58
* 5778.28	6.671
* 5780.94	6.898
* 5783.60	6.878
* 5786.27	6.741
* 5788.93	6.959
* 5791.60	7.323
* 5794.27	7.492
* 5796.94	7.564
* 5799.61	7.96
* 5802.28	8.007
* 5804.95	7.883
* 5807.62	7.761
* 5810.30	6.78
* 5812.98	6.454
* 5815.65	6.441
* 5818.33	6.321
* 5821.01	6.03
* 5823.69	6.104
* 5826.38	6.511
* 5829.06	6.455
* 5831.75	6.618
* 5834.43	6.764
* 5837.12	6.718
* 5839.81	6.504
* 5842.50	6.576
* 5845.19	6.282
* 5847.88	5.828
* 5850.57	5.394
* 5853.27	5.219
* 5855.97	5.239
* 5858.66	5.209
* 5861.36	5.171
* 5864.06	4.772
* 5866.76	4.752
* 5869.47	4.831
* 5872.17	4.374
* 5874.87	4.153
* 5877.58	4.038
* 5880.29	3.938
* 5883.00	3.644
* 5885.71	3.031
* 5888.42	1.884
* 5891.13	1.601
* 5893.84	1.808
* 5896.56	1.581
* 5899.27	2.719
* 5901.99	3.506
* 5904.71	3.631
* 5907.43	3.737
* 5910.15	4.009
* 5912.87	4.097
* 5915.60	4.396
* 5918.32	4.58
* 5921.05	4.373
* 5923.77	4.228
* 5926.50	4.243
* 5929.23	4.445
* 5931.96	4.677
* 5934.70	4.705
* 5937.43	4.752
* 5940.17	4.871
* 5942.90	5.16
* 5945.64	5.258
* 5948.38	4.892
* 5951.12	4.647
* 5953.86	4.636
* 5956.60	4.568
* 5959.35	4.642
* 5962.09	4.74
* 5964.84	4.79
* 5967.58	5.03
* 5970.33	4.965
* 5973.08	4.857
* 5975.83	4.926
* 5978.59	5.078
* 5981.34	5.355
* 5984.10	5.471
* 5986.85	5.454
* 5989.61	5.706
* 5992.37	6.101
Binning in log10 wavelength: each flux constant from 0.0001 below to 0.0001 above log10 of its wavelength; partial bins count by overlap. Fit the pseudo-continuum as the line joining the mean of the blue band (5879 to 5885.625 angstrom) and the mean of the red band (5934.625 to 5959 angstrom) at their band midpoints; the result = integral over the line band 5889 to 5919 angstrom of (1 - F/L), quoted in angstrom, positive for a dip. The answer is 6.7 angstrom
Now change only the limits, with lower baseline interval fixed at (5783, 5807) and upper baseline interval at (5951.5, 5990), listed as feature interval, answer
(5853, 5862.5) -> 2.0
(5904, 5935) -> 7.8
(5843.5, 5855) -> 1.7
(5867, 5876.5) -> 2.8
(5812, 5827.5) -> 1.7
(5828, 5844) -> 0.6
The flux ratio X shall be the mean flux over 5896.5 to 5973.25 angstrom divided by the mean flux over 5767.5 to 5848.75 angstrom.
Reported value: 0.6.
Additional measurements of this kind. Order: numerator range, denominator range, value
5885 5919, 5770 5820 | 0.44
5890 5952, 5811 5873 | 0.68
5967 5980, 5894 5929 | 1.34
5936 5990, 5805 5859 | 0.79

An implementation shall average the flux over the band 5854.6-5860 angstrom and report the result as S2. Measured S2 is 5.23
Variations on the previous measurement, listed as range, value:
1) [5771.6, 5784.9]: 6.72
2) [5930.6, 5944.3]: 4.83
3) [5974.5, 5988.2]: 5.26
